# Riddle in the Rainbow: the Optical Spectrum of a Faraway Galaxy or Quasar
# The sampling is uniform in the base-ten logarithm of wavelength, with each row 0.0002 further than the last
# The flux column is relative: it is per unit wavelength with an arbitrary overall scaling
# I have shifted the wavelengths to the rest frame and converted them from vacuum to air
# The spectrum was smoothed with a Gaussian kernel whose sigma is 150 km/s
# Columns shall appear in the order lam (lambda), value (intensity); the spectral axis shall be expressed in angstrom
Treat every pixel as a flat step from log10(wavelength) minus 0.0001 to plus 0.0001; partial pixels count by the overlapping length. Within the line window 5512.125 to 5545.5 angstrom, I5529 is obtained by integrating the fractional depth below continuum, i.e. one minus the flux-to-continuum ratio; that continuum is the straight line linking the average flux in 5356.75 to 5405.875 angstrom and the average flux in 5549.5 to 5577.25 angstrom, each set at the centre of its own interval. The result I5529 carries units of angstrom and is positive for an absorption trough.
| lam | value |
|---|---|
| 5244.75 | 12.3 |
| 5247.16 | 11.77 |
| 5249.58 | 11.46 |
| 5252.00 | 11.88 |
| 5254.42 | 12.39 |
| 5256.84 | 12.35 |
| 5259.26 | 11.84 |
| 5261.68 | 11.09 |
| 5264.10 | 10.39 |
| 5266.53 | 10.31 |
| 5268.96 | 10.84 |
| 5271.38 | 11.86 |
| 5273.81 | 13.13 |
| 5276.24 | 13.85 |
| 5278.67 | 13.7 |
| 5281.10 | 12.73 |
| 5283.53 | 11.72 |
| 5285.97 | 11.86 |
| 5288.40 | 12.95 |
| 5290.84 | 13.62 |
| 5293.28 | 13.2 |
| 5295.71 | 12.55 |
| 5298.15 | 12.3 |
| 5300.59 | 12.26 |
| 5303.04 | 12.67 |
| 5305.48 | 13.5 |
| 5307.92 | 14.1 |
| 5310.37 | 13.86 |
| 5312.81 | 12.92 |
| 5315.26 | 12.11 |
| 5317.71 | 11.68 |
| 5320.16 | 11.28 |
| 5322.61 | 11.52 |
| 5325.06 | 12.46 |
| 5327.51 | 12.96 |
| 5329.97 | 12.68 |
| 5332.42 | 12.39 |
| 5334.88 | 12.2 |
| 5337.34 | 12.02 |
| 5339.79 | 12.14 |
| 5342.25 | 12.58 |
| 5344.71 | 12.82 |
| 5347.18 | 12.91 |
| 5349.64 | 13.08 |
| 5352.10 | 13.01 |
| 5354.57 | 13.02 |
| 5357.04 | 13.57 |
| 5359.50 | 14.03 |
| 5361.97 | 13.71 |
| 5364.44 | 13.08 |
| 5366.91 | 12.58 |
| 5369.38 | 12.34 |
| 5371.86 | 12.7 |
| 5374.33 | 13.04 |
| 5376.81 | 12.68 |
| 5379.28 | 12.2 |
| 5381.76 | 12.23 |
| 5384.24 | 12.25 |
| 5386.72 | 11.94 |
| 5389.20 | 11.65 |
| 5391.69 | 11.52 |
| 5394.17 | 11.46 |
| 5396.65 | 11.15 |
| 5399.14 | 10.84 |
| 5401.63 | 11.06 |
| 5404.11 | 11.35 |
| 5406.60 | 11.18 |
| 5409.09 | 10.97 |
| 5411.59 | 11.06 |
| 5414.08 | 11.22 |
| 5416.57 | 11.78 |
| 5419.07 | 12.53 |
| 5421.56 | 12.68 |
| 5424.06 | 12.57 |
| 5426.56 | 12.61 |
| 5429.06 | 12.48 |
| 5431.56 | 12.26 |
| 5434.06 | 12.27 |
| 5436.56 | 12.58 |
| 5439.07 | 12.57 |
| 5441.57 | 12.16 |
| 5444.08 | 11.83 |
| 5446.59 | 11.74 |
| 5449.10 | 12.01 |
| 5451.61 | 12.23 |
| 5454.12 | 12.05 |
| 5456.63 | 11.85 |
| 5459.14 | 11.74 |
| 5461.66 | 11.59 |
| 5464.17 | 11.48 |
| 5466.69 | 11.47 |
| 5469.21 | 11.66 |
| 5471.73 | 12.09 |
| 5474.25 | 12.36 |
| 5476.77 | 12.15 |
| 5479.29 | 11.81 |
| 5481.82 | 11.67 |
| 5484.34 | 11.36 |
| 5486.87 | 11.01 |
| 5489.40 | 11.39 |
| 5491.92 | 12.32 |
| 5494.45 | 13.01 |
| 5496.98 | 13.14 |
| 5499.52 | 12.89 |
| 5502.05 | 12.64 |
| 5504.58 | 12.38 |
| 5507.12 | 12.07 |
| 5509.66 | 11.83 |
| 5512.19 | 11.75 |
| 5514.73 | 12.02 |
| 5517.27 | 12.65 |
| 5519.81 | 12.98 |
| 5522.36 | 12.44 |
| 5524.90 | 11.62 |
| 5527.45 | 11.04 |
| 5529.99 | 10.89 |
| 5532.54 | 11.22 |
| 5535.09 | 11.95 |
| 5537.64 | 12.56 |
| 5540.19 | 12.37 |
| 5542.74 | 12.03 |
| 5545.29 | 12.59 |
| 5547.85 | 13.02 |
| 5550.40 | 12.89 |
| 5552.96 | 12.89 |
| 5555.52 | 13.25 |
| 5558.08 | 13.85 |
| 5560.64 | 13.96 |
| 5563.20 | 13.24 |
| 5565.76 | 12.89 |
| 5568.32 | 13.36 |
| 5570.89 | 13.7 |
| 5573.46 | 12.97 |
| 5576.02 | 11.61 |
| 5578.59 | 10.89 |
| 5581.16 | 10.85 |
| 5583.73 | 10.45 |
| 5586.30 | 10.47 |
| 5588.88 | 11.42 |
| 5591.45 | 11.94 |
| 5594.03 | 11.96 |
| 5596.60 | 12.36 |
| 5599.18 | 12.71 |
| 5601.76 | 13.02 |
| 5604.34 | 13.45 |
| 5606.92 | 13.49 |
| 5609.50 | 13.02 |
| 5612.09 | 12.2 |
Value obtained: 2.5 angstrom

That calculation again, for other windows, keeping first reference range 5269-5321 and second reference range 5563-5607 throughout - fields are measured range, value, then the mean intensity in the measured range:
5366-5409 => 2.4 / 11.9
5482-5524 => 0.4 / 12.2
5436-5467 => 1.2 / 11.9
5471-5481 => 0.3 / 12.1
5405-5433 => 1.3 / 11.9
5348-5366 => -1.0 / 13.3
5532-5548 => 0.1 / 12.2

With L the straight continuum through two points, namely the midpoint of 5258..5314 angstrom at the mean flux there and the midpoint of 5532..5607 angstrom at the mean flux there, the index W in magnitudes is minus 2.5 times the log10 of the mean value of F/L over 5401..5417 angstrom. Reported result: 0.115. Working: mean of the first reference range 12.5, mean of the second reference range 12.4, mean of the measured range 11.2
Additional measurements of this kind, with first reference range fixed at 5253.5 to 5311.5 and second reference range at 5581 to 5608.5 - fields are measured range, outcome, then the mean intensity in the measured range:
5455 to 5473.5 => 0.05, 11.7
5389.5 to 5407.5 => 0.10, 11.2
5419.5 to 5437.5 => -0.02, 12.5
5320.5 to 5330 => 0.01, 12.3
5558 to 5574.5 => -0.11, 13.4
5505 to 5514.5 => 0.02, 11.9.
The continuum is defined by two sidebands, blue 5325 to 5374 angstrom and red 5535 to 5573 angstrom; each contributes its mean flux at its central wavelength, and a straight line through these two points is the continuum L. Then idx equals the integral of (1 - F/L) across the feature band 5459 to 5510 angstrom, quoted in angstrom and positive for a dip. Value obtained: 3.7 angstrom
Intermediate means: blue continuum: 12.8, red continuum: 13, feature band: 12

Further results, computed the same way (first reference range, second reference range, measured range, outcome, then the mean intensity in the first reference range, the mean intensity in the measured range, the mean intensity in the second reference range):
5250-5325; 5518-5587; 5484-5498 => 0.3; 12.3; 12.1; 12.3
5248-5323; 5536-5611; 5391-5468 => 3.8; 12.3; 11.8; 12.5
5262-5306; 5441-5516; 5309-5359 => -1.3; 12.4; 12.6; 12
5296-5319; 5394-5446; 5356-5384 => -1.4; 12.8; 12.9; 11.8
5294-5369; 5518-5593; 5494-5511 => -0.2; 12.7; 12.5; 12.3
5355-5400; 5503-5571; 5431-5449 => 0.4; 12.4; 12.2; 12.5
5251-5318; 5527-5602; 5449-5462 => 0.4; 12.4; 11.9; 12.3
